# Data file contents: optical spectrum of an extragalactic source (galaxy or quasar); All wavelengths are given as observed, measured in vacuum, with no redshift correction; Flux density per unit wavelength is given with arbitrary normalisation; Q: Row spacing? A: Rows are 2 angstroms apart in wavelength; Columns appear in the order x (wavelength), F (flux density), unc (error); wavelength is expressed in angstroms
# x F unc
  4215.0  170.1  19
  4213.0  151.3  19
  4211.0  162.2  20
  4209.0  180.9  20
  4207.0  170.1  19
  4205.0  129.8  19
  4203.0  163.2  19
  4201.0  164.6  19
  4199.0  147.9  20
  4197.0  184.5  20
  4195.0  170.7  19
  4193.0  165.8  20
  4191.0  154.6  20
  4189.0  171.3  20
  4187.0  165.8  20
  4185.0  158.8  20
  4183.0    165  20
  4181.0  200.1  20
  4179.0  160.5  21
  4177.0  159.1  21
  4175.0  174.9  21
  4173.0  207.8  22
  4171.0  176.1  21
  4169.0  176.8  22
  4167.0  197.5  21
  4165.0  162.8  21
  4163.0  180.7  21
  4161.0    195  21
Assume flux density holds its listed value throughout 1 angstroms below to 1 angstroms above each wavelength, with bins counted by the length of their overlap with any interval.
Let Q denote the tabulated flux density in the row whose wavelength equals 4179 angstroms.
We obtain 160.5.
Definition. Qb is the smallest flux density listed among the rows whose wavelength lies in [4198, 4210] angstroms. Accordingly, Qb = 129.8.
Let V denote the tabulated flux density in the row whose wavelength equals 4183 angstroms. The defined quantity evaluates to 165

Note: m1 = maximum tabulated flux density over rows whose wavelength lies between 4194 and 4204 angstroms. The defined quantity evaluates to 184.5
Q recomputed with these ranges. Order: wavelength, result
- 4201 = 164.6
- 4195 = 170.7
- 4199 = 147.9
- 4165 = 162.8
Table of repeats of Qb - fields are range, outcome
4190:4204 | 147.9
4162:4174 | 162.8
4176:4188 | 158.8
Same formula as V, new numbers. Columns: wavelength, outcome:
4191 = 154.6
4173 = 207.8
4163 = 180.7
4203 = 163.2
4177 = 159.1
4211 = 162.2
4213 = 151.3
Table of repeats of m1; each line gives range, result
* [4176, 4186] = 200.1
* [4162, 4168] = 197.5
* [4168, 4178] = 207.8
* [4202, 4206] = 163.2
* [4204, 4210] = 180.9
